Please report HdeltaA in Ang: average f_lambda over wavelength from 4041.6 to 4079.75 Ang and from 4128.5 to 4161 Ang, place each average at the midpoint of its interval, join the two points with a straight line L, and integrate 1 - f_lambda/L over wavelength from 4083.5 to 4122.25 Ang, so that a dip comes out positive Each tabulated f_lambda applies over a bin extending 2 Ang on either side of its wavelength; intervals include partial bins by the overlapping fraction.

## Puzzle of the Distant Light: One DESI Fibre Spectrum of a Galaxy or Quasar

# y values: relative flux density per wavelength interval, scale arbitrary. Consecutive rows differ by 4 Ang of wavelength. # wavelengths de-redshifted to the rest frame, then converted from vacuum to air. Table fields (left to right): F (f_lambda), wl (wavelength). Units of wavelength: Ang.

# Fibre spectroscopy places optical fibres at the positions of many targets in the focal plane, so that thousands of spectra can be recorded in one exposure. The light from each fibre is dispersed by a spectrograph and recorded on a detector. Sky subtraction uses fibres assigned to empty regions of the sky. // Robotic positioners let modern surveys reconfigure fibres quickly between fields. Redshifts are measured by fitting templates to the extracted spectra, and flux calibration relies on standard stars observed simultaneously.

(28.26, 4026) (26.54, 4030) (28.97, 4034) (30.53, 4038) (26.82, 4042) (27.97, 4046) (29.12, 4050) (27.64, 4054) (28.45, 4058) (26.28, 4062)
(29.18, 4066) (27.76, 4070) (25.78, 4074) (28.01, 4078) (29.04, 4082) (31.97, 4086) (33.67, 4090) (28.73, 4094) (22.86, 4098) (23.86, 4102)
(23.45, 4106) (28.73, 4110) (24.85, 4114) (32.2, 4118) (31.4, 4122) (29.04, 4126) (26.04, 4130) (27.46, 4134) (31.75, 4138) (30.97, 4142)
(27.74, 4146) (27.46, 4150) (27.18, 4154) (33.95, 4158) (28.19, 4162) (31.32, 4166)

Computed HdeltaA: 0.5 Ang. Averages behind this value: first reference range 27.7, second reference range 29.1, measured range 28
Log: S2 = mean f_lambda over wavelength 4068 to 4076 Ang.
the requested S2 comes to 26.8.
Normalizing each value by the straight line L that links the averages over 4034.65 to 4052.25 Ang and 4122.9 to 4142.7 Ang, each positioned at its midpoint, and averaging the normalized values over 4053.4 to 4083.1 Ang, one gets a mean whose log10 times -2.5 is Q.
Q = 0.039 mag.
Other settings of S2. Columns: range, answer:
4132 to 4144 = 30.1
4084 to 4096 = 31.5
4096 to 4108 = 23.4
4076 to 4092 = 30.7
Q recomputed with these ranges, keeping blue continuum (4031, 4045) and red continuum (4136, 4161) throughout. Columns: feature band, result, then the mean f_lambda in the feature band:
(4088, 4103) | 0.06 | 27.5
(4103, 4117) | 0.13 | 26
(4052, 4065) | 0.05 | 27.6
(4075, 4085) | 0.02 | 28.6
